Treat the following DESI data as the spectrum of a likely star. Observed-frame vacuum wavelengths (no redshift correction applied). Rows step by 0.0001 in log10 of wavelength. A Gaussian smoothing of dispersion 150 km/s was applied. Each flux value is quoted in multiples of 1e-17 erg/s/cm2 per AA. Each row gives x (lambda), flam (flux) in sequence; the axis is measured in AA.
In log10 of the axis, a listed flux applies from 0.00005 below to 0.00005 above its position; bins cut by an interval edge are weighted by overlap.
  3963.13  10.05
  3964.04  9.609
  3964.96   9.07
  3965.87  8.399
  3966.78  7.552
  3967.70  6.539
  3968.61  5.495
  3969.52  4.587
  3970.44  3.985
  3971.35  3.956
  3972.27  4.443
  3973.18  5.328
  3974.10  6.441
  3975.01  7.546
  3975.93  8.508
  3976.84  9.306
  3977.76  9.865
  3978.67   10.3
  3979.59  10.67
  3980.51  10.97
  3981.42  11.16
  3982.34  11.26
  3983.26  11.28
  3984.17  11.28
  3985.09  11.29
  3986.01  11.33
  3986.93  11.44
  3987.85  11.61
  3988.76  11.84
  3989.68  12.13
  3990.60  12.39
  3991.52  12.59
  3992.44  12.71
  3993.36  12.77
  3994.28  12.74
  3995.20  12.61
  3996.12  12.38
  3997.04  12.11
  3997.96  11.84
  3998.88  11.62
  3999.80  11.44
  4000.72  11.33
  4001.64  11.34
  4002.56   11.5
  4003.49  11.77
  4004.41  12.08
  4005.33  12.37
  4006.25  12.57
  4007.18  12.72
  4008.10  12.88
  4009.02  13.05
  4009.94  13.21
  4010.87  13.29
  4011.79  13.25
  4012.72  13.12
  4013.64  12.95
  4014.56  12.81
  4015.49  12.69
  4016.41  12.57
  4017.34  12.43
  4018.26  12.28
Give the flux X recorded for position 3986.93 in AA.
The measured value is 11.44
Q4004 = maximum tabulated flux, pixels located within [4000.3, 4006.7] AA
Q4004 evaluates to 12.57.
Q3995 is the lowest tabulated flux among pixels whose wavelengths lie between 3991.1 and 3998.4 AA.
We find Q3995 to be 11.84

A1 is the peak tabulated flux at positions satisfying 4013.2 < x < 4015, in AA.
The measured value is 12.95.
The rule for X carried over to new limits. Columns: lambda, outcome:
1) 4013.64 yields 12.95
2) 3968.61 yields 5.495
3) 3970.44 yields 3.985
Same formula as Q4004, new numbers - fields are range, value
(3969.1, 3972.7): 4.587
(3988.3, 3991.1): 12.39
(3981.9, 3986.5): 11.33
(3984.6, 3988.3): 11.61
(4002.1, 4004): 11.77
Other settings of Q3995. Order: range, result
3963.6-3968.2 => 6.539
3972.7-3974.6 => 5.328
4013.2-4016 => 12.69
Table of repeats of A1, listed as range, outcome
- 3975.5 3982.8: 11.26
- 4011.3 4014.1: 13.25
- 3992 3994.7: 12.77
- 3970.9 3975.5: 7.546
